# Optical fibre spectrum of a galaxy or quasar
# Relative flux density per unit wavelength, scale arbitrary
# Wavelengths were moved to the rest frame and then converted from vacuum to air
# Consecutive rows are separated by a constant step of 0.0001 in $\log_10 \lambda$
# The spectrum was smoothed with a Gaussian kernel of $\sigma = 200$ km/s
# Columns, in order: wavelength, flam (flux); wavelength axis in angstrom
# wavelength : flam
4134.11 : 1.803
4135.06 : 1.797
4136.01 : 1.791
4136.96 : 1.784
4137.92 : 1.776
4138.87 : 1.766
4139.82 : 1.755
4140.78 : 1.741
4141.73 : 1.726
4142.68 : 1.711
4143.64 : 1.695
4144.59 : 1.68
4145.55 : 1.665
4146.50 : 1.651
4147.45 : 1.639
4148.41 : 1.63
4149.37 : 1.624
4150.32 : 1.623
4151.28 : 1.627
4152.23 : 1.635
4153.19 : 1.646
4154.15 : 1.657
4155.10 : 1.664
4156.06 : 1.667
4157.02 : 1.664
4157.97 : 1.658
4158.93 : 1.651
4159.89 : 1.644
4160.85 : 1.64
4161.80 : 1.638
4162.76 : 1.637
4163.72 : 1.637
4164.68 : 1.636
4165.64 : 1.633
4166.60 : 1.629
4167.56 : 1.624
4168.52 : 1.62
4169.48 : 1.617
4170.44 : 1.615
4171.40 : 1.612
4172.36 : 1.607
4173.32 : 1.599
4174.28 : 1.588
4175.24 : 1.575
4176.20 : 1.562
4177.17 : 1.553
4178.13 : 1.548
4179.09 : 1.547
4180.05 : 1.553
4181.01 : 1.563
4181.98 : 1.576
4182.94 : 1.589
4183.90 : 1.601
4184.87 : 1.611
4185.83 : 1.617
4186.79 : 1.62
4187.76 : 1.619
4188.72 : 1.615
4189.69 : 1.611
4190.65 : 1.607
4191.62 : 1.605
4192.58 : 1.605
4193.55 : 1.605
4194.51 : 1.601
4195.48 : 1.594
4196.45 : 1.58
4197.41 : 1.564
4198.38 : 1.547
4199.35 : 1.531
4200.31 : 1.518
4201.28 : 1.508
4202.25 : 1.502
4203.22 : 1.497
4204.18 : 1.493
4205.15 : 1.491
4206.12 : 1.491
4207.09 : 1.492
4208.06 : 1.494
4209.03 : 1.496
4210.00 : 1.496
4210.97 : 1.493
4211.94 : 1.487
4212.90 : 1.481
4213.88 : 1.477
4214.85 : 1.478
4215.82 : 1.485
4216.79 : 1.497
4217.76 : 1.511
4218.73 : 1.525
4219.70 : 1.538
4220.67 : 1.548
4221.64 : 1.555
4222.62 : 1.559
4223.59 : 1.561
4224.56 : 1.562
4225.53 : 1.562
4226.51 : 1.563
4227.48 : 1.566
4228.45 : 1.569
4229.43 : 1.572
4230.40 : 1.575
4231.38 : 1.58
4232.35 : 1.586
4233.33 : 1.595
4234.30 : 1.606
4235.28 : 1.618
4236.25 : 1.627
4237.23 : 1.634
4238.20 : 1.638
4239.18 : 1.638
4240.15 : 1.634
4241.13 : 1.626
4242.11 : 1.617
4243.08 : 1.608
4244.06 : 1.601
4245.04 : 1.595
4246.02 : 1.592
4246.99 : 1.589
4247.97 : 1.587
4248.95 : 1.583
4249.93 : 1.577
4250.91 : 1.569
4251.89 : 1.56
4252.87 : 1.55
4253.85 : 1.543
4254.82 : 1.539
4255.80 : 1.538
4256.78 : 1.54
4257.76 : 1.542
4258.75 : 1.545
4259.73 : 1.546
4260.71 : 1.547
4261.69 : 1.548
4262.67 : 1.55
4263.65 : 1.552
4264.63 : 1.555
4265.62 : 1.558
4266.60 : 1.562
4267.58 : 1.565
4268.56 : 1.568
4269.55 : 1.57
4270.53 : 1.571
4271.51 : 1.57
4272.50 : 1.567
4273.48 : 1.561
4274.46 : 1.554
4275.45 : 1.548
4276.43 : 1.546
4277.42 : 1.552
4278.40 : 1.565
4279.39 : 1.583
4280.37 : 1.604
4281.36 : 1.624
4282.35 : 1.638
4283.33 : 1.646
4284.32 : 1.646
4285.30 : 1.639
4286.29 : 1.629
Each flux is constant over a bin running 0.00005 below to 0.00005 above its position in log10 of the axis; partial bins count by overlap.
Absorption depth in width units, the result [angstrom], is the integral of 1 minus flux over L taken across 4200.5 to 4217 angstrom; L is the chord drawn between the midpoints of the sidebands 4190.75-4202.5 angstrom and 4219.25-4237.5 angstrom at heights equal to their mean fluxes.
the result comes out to 0.8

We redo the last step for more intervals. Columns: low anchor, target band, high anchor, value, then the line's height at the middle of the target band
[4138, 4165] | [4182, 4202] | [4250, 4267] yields 0.4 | 1.62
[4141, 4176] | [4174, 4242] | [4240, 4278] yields 1.9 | 1.6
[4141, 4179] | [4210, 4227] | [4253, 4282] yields 0.8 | 1.59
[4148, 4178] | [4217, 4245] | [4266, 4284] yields 0.2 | 1.6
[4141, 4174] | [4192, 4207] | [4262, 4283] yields 0.7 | 1.62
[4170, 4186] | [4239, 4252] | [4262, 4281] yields -0.2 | 1.57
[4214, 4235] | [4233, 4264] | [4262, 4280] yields -0.5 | 1.56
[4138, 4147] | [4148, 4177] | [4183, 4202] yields 0.6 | 1.66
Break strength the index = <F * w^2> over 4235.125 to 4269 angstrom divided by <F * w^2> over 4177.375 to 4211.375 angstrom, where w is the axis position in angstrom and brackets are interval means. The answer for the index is 1.04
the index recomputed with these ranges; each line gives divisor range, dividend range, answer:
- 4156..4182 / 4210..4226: 0.97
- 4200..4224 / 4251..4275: 1.06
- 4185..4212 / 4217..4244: 1.04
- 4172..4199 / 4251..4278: 1.02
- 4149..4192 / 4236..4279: 1.02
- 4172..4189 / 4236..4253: 1.04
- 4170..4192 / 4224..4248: 1.03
